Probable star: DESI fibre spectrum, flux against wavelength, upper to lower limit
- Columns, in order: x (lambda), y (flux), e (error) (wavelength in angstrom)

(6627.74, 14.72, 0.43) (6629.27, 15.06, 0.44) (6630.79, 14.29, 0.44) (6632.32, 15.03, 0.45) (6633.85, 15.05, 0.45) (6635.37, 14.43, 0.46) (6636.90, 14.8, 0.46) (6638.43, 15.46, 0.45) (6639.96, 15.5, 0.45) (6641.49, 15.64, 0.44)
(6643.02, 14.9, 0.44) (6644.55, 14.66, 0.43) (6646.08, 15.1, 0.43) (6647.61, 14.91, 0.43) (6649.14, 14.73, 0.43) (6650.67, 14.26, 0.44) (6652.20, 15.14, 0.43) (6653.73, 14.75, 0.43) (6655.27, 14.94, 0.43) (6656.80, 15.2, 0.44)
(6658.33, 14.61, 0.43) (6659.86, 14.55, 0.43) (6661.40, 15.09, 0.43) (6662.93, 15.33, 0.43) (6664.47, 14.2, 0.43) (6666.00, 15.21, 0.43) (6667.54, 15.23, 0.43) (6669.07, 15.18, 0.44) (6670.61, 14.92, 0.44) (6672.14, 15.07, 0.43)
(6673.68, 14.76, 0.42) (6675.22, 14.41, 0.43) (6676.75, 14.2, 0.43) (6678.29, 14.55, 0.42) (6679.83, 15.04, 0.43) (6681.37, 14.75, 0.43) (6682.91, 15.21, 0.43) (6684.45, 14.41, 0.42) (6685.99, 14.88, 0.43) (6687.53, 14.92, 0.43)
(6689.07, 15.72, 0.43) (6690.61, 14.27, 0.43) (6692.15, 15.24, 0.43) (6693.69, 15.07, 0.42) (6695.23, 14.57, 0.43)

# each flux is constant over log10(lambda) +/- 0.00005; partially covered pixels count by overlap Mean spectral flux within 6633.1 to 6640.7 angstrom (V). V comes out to 15.1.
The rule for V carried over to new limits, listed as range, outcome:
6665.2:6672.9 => 15.1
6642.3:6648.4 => 14.9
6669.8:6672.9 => 15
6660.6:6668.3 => 15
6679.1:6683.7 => 15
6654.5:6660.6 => 14.8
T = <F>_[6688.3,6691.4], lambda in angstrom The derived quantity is 15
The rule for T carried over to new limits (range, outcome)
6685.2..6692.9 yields 15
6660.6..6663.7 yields 15.2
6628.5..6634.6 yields 14.9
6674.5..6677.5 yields 14.3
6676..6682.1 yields 14.6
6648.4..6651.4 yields 14.5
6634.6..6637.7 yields 14.6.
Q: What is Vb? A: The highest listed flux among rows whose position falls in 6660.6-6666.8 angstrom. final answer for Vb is 15.33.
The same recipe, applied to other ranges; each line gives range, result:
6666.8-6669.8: 15.23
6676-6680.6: 15.04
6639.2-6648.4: 15.64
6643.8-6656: 15.14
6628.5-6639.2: 15.46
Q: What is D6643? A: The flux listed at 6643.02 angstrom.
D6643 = 14.9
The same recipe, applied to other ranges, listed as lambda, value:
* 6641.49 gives 15.64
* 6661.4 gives 15.09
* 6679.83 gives 15.04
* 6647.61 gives 14.91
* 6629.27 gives 15.06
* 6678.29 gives 14.55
